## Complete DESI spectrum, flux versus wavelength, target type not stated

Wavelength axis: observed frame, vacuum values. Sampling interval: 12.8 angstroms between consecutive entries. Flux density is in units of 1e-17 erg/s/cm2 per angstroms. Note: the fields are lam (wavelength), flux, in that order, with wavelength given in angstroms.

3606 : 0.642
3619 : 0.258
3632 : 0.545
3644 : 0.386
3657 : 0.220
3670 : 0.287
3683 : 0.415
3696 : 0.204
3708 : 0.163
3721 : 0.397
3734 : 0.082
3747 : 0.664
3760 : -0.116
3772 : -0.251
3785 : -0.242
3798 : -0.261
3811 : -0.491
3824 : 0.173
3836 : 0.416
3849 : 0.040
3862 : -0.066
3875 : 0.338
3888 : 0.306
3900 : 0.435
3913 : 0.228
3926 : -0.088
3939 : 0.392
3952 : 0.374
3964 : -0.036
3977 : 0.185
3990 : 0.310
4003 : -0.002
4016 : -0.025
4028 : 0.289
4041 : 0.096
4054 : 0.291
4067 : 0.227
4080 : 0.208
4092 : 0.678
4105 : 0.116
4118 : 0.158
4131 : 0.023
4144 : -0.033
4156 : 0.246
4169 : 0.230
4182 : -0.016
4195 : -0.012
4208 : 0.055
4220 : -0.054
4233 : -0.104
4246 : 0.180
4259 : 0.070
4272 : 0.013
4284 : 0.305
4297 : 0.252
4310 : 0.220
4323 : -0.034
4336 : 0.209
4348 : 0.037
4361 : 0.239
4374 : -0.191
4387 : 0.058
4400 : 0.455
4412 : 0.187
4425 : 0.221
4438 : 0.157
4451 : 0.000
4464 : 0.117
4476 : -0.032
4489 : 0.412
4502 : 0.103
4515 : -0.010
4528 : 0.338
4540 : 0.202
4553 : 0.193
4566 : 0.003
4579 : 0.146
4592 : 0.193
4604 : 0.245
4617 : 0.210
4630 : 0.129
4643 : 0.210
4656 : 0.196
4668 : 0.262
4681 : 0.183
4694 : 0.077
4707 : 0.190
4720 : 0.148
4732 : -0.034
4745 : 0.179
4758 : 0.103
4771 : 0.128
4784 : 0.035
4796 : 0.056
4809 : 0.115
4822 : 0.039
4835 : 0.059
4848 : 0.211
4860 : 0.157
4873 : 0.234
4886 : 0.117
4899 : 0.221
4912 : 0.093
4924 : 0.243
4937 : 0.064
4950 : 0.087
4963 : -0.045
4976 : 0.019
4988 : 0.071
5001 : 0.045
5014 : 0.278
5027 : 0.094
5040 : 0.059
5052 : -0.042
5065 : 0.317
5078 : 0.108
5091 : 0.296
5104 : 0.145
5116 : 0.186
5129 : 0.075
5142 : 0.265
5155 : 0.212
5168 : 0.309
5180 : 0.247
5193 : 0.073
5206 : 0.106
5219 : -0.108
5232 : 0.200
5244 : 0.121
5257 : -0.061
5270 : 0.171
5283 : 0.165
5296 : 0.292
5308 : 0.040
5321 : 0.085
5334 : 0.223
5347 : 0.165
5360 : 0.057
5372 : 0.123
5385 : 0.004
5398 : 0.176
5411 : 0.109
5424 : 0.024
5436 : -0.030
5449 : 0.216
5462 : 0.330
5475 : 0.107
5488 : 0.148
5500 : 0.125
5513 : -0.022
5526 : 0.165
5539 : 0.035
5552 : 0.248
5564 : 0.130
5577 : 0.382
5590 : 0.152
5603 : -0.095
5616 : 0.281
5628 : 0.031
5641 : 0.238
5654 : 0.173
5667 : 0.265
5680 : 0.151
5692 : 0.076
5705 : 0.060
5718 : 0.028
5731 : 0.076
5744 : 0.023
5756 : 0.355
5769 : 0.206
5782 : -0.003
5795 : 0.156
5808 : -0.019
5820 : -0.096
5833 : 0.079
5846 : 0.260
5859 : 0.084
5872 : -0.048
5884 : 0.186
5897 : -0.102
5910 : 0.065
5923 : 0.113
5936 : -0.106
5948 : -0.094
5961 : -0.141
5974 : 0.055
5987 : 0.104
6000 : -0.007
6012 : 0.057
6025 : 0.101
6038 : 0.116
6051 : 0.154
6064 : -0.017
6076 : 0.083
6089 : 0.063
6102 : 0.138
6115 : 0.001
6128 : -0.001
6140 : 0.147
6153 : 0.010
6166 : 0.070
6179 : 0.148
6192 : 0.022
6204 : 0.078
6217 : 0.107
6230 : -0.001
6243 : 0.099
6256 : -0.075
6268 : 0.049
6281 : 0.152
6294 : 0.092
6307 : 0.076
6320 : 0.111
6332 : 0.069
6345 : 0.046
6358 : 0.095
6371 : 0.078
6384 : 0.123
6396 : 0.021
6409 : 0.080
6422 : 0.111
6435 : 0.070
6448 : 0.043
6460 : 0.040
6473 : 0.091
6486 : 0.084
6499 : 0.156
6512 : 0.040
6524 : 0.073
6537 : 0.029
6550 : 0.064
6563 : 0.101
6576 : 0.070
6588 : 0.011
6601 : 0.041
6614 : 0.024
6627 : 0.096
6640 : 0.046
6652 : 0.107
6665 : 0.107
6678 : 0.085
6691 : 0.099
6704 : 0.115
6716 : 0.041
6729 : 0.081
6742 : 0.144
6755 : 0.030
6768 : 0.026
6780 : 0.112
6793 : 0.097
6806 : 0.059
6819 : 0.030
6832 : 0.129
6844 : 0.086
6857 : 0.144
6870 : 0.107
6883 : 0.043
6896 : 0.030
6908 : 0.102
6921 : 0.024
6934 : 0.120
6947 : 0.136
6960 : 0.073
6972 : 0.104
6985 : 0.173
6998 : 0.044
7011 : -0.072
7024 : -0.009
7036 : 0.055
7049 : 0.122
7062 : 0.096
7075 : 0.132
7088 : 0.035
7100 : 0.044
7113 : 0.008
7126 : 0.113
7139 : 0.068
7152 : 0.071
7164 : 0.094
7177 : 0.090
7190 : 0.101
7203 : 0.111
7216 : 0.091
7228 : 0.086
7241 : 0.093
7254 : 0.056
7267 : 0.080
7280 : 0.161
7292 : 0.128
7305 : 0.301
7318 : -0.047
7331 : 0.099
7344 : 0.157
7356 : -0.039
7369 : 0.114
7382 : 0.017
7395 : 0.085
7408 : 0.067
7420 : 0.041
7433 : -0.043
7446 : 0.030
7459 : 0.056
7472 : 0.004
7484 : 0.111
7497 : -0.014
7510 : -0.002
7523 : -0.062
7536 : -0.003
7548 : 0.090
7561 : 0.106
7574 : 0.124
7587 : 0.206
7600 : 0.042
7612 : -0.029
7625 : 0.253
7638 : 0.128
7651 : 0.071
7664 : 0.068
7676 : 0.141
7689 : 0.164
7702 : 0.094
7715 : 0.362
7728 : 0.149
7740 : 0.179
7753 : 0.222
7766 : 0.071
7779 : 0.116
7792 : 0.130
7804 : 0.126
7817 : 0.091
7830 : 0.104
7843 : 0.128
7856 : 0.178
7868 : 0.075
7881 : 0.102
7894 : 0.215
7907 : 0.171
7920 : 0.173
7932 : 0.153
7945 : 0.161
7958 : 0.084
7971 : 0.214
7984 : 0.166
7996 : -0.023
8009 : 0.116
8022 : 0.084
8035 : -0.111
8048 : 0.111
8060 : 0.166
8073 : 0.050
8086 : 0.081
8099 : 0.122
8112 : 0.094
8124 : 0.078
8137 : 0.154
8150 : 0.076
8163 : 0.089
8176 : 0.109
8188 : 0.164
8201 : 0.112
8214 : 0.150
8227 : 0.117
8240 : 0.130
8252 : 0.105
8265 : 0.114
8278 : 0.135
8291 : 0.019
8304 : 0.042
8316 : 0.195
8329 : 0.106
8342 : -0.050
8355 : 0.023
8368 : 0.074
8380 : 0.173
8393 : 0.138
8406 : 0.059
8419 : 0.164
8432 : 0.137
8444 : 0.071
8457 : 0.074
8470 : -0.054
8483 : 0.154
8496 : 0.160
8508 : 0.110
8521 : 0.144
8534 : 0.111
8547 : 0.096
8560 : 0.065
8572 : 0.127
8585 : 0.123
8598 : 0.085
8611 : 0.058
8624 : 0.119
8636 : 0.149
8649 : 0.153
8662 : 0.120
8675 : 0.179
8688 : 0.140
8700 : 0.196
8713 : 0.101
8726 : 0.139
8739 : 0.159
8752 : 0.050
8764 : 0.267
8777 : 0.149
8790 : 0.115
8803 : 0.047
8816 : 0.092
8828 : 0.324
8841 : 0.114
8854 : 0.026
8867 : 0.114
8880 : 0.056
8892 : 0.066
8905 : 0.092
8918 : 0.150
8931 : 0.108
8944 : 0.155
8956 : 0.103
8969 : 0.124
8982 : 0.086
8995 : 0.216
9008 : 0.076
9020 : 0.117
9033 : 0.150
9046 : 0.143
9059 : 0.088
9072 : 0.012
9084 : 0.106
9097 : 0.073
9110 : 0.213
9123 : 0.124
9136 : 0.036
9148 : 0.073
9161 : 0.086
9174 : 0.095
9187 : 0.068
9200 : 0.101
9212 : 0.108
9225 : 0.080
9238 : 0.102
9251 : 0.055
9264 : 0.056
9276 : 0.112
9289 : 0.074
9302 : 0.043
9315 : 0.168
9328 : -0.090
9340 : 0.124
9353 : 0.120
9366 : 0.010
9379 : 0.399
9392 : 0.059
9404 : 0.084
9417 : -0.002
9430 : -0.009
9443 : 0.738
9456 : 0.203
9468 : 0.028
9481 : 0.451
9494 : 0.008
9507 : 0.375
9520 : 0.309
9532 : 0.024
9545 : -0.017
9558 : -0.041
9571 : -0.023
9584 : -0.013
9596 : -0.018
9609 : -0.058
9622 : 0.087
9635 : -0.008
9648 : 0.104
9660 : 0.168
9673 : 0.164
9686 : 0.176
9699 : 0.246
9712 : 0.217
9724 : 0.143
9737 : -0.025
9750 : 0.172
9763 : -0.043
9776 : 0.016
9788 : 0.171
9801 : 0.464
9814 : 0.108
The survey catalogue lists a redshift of 0.96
